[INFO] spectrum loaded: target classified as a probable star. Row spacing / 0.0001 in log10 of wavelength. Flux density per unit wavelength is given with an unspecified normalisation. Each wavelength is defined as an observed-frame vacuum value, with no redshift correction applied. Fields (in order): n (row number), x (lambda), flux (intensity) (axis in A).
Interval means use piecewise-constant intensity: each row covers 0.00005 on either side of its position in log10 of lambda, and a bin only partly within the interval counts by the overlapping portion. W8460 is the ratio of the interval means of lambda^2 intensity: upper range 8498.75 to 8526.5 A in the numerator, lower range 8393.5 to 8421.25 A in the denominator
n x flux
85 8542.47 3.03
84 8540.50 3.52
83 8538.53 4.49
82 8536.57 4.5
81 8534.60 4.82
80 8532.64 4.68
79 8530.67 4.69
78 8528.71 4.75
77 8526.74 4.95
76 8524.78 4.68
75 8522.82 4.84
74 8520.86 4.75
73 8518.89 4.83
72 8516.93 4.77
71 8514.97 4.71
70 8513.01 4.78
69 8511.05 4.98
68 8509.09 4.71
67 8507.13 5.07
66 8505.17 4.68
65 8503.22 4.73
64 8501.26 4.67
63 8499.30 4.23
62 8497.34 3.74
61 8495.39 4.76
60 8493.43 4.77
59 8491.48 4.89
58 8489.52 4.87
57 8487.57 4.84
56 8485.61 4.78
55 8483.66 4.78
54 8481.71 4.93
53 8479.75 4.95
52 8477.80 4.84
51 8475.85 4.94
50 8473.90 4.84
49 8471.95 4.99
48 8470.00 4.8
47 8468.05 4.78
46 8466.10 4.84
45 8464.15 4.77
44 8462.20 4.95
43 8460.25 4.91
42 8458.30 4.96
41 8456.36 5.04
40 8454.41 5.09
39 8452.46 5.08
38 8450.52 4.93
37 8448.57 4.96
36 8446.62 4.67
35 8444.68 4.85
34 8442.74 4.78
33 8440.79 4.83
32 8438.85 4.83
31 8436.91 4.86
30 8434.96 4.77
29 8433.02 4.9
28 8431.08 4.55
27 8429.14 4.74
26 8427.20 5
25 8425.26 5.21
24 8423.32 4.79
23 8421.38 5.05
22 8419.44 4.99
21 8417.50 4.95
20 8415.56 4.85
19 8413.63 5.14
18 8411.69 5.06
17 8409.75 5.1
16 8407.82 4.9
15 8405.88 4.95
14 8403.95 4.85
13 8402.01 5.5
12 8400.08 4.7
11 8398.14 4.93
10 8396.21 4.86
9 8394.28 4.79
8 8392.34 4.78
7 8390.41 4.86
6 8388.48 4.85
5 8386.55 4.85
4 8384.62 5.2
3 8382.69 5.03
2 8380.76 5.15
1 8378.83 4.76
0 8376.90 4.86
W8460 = 1.0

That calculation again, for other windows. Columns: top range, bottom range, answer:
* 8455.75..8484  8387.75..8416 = 1.00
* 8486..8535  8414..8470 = 0.98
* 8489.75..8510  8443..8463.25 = 0.95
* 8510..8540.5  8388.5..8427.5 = 0.98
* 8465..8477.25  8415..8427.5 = 0.99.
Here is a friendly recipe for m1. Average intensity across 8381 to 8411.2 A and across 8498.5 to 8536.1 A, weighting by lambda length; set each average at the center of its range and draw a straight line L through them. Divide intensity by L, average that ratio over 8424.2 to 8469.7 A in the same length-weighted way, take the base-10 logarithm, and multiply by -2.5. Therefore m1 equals 0.00 mag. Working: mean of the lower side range 4.95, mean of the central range 4.88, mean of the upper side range 4.75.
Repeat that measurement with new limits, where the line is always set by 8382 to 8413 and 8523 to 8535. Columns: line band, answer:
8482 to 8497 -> 0.01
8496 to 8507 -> 0.08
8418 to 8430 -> -0.01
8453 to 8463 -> -0.03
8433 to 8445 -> 0.02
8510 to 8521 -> 0.00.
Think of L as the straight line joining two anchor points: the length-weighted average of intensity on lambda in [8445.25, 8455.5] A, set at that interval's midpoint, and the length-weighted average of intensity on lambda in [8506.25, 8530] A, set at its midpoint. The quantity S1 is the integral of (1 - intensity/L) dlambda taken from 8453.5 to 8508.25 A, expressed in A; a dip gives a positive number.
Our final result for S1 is 0.9 A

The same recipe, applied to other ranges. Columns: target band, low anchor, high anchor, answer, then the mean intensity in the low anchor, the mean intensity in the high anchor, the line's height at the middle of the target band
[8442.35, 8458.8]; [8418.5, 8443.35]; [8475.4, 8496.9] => -0.28 A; 4.87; 4.82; 4.85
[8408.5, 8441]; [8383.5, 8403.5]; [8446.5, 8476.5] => 0.02 A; 4.93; 4.91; 4.92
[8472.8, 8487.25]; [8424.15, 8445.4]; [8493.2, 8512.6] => -0.49 A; 4.85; 4.63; 4.7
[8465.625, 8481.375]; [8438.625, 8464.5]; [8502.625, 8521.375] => -0.02 A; 4.91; 4.8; 4.87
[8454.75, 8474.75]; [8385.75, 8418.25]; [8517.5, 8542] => -0.53 A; 4.94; 4.59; 4.77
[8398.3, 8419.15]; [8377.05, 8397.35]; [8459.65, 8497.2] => -0.45 A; 4.91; 4.83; 4.89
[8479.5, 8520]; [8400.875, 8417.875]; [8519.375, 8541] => 0.02 A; 5.03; 4.63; 4.74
